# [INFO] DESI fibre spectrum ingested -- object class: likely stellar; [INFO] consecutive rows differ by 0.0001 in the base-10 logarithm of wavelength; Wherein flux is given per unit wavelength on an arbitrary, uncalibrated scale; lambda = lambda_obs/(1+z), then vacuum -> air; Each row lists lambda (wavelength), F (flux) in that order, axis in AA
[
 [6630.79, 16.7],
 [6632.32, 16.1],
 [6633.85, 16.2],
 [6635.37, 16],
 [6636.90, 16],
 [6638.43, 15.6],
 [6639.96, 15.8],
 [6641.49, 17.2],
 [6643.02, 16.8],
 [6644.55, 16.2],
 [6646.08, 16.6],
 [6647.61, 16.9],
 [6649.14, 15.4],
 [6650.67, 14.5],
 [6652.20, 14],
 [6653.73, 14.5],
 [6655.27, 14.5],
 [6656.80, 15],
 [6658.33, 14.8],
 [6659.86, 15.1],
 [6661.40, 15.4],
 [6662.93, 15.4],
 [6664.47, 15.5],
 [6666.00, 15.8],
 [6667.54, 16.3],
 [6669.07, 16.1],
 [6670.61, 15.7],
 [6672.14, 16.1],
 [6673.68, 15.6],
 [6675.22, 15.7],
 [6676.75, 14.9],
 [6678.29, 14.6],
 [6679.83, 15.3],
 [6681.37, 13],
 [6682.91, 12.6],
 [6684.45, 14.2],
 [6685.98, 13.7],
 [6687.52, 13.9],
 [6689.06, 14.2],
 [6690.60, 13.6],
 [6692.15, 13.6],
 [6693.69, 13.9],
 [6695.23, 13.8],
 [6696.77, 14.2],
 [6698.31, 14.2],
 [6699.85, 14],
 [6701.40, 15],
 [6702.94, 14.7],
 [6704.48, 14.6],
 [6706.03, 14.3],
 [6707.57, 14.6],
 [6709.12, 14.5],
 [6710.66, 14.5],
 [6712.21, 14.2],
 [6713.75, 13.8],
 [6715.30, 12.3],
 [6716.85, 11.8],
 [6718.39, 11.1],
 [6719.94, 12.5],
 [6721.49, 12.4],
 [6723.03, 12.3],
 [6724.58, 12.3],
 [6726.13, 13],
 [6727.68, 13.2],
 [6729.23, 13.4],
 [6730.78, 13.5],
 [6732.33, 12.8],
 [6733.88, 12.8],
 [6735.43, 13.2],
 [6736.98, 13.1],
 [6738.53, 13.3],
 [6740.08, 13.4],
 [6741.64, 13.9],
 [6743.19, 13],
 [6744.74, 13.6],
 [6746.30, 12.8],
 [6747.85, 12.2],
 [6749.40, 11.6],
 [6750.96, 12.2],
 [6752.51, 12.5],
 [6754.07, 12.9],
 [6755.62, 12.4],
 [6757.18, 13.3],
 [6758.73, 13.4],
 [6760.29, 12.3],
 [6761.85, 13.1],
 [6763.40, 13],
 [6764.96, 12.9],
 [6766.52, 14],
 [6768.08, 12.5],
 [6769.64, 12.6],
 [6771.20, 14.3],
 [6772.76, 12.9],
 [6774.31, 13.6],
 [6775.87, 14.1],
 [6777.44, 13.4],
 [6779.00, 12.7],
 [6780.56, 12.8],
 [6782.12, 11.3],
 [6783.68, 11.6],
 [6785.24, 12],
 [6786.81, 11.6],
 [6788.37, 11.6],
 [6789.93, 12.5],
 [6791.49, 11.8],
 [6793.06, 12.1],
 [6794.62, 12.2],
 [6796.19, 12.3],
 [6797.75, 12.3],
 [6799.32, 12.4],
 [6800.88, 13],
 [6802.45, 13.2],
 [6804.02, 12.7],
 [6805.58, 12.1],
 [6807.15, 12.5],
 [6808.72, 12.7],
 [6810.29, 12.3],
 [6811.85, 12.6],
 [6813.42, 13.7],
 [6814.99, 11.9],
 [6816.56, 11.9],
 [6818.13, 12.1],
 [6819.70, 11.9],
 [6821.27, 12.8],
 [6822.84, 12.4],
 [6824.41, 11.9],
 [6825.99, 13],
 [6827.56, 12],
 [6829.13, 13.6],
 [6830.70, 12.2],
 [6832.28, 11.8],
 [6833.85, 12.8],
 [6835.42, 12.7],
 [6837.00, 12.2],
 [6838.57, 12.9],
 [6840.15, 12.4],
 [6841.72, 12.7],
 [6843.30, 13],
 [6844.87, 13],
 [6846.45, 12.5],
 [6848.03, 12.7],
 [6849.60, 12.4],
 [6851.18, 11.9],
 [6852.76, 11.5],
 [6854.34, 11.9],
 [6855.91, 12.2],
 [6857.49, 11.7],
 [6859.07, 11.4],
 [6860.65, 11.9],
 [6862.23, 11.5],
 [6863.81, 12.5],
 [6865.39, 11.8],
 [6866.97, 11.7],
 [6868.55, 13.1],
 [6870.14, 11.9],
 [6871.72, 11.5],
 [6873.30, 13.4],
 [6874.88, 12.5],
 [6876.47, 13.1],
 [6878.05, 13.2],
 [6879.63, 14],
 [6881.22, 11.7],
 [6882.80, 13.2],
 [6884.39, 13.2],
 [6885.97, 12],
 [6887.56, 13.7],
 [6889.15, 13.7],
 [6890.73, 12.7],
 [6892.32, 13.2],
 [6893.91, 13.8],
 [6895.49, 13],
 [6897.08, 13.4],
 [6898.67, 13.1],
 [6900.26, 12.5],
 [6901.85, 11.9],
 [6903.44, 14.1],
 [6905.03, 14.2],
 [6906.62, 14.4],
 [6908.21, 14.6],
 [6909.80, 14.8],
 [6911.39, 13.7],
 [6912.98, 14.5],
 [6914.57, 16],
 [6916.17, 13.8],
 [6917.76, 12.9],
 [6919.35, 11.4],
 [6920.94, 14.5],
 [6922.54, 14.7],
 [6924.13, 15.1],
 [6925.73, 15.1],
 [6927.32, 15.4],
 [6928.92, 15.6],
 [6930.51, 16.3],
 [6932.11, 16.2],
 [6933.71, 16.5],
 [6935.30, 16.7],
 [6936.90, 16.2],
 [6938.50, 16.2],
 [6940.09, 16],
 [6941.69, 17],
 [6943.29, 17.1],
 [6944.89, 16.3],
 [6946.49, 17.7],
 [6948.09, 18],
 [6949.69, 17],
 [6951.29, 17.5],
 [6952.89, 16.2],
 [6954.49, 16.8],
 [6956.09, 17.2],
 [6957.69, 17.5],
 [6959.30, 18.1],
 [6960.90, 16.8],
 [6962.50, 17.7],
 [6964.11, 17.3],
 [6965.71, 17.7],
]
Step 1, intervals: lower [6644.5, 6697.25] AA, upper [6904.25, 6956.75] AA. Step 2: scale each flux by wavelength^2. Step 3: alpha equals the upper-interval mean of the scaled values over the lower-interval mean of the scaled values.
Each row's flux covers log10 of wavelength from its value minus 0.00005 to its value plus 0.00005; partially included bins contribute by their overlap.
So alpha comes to 1.14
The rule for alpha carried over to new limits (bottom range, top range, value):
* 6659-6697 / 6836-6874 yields 0.88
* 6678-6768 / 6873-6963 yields 1.18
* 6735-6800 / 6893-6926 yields 1.14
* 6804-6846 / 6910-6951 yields 1.29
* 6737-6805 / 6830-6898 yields 1.01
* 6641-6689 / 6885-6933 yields 0.99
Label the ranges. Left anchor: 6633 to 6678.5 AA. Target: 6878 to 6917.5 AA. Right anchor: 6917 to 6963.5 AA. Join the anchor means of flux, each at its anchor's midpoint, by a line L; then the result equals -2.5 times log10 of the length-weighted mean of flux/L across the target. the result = 0.190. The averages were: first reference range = 15.6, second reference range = 16.2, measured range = 13.5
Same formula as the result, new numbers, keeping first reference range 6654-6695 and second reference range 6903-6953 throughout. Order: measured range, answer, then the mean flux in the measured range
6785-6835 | 0.22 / 12.4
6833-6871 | 0.24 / 12.3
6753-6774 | 0.15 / 13.1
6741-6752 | 0.18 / 12.7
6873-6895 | 0.17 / 13.1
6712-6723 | 0.19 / 12.5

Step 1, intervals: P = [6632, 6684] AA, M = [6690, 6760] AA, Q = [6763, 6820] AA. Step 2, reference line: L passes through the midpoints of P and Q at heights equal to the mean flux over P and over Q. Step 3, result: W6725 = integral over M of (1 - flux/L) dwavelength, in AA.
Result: 3.6 AA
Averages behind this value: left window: 15.4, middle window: 13.3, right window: 12.6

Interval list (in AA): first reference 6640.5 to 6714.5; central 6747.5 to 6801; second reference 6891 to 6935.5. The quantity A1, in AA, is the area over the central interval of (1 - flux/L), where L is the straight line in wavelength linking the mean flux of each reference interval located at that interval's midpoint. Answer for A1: 7.4 AA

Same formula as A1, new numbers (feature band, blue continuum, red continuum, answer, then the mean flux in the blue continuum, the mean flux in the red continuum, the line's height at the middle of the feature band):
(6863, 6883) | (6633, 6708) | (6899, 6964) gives 3.76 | 15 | 15.6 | 15.5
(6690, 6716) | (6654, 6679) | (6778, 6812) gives 0.70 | 15.4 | 12.3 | 14.5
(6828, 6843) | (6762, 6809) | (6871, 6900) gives 0.27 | 12.6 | 13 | 12.8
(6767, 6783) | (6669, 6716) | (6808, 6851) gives 0.26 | 14.3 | 12.5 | 13.2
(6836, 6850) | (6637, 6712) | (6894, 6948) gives 2.12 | 14.9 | 14.9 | 14.9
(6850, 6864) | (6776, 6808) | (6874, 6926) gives 1.34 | 12.3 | 13.6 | 13.1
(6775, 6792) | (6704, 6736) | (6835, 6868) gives 0.52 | 13.2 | 12.2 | 12.7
